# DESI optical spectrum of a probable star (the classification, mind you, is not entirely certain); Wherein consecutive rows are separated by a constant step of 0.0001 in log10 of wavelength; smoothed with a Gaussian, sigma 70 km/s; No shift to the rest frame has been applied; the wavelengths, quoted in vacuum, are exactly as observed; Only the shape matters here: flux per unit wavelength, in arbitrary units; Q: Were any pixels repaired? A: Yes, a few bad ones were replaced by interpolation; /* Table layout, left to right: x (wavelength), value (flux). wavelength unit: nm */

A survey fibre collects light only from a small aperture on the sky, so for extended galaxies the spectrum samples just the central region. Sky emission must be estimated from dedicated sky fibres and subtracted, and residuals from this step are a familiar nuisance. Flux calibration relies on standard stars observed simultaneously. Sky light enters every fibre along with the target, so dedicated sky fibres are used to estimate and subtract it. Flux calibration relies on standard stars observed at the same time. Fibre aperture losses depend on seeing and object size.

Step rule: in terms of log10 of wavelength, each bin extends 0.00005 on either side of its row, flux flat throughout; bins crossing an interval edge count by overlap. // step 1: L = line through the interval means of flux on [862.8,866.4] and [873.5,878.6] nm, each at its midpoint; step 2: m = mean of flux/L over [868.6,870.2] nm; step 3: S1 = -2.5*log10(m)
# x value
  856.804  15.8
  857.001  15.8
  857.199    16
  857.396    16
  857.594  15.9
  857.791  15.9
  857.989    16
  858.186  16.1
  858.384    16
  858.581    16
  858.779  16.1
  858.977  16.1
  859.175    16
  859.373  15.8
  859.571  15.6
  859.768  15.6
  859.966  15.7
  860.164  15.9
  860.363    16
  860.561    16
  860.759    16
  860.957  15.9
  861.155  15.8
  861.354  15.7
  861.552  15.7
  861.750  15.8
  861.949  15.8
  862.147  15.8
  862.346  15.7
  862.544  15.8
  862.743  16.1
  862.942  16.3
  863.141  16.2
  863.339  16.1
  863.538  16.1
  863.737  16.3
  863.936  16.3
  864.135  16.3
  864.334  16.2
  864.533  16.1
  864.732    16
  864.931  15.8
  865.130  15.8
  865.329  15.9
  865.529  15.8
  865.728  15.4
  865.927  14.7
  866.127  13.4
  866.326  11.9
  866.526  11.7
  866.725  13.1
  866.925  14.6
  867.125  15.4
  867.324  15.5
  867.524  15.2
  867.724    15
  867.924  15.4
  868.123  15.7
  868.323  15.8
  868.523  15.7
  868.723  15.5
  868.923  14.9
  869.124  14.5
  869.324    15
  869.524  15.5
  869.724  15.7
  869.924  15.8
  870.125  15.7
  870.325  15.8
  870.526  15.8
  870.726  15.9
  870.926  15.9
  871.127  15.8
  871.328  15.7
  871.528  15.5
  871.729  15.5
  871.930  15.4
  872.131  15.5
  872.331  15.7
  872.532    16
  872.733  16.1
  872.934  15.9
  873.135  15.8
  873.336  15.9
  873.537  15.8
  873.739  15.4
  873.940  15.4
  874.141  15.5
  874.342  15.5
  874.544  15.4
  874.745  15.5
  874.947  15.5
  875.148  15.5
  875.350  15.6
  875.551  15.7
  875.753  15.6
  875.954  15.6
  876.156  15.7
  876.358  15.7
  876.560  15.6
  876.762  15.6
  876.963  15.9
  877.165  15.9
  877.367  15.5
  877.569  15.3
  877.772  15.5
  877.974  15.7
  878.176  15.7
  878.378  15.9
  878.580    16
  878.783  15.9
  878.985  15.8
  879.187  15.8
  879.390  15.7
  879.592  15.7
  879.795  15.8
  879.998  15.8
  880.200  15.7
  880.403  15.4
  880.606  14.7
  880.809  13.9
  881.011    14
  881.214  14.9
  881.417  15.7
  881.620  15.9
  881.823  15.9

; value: 0.02 mag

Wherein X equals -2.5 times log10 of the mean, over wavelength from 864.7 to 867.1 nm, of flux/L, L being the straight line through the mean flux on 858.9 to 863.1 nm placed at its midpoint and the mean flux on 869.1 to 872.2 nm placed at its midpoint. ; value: 0.09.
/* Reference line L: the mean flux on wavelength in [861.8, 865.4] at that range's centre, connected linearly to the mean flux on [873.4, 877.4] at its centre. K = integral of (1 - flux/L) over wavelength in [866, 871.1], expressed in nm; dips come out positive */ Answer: 0.28 nm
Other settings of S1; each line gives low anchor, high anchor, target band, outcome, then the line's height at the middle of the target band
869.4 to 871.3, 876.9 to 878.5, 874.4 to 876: 0.011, 15.7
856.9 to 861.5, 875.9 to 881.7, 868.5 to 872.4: 0.011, 15.7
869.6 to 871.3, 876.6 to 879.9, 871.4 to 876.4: 0.009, 15.8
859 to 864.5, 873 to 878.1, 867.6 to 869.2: 0.032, 15.8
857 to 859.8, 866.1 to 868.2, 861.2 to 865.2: -0.068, 15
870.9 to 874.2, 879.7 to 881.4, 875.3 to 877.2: -0.021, 15.4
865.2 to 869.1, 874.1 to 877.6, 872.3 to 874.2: -0.028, 15.4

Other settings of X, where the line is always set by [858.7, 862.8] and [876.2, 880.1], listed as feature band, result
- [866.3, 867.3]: 0.16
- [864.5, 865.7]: 0.00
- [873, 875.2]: 0.01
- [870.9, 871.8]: 0.01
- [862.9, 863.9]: -0.03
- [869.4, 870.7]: 0.00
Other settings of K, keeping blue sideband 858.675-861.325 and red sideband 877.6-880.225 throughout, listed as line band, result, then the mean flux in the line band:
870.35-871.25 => 0.00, 15.8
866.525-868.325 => 0.11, 14.9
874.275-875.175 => 0.02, 15.5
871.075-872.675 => 0.02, 15.6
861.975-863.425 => -0.01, 16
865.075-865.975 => 0.02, 15.6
